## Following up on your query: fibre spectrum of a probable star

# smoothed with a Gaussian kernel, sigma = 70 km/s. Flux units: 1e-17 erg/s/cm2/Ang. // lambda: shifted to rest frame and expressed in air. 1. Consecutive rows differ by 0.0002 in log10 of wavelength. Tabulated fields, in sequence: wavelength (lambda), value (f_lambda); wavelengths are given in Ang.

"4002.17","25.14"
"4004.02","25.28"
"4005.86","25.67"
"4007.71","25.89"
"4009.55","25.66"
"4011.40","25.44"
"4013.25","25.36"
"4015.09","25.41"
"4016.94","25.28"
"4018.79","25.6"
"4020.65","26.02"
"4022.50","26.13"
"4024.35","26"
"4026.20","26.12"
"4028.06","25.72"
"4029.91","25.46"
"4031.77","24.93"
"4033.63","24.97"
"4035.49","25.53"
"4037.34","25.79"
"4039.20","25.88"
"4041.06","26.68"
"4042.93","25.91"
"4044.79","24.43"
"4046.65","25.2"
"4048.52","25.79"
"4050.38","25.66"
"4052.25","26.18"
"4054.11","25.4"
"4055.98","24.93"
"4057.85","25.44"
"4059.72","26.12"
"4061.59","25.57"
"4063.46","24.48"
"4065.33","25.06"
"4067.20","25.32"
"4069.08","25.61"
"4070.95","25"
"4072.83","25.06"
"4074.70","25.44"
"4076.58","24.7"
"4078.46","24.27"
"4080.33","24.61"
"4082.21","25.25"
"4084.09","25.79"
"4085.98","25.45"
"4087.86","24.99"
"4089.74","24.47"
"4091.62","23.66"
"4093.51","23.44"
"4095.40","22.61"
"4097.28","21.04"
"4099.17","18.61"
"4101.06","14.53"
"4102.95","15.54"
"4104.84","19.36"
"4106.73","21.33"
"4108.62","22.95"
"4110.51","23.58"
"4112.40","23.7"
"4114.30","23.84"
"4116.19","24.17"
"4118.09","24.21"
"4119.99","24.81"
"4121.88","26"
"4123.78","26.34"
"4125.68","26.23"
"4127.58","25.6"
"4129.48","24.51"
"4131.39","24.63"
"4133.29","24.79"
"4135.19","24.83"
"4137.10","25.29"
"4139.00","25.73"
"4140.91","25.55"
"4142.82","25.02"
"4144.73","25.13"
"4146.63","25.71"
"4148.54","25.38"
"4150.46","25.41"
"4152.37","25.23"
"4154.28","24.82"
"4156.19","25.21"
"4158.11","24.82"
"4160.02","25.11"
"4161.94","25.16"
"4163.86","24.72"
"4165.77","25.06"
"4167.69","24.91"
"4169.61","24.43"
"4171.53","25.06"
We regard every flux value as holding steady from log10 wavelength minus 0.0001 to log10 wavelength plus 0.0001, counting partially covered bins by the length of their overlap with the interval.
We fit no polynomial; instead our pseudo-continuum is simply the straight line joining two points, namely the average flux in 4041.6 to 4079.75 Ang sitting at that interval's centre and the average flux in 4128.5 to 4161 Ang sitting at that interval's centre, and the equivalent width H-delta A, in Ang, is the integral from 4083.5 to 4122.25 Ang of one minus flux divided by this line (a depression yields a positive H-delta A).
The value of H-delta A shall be 4.2 Ang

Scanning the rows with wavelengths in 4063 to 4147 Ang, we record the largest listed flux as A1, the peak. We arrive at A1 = 26.34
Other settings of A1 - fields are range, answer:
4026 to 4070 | 26.68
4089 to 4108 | 24.47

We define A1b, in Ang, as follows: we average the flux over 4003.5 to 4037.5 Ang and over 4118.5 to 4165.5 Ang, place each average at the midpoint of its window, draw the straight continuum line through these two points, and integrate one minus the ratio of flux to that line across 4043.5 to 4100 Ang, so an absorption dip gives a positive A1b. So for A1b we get 1.73 Ang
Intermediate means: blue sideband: 25.6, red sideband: 25.2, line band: 24.7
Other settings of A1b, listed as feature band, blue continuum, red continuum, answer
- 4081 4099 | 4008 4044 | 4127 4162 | 1.09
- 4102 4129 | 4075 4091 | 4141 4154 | 1.83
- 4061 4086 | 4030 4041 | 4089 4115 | -2.17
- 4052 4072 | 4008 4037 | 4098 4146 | -0.48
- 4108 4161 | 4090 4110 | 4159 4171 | -4.98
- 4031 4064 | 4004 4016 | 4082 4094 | -0.45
